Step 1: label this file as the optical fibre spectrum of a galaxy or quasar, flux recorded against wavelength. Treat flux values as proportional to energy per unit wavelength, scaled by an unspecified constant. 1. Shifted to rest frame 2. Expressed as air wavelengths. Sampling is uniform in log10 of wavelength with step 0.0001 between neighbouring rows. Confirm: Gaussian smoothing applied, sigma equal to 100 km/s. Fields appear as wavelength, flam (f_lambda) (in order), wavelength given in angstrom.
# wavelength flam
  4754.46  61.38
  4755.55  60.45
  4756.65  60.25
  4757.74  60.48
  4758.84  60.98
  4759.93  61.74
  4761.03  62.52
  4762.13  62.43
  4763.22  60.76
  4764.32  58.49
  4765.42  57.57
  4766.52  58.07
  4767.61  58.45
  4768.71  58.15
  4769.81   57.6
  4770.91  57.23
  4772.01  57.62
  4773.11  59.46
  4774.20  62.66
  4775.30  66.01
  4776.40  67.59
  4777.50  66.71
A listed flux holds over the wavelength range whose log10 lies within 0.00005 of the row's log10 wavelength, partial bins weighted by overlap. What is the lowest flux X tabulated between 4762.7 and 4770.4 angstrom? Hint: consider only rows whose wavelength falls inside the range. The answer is 57.57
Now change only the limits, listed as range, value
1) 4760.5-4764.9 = 58.49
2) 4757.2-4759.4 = 60.48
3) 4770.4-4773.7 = 57.23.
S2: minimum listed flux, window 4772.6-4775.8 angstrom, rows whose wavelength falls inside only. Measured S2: 59.46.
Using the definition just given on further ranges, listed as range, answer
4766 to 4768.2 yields 58.07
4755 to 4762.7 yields 60.25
